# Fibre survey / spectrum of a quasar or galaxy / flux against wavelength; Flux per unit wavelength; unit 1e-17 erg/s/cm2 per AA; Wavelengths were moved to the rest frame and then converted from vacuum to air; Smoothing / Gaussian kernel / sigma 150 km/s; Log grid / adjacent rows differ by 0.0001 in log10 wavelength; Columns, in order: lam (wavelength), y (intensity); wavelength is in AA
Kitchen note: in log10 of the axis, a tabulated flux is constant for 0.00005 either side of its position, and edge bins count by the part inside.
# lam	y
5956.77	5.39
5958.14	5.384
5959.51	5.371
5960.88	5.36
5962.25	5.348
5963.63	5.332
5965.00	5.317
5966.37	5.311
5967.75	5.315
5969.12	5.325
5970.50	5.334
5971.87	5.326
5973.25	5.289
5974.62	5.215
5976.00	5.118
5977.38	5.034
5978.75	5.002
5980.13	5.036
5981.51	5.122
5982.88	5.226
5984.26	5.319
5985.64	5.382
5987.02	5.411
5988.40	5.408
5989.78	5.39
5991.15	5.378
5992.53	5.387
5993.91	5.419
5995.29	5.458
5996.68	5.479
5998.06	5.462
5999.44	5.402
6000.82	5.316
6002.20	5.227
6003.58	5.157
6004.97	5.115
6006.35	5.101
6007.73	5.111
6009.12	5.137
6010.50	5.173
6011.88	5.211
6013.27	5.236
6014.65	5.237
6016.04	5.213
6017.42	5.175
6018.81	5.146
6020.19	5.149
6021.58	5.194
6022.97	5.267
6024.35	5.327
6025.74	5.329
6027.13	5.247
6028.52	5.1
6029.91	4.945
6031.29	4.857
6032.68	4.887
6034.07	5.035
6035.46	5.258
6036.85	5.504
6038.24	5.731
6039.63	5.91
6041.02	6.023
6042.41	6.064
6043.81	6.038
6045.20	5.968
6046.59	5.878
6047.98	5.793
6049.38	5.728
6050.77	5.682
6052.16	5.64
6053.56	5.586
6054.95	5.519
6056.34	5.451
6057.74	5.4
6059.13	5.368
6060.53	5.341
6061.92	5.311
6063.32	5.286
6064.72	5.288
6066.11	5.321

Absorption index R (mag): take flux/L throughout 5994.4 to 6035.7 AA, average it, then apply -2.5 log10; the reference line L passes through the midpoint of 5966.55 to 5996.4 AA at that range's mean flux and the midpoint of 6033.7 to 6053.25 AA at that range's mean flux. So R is 0.07 mag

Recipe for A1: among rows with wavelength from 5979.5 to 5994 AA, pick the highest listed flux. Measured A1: 5.419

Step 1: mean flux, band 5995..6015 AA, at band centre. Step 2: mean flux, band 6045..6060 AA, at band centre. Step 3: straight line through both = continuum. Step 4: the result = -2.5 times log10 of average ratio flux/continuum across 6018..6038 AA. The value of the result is 0.05 mag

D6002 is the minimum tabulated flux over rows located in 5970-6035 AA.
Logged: 4.857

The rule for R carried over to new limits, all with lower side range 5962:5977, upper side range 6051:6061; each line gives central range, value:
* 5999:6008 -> 0.032 mag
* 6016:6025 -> 0.039 mag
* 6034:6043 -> -0.047 mag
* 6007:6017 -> 0.040 mag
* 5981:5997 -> -0.007 mag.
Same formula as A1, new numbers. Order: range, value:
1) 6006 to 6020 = 5.237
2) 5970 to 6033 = 5.479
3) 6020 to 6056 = 6.064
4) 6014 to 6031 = 5.329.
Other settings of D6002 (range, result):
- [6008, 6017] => 5.137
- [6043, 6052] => 5.682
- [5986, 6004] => 5.157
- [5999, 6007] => 5.101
